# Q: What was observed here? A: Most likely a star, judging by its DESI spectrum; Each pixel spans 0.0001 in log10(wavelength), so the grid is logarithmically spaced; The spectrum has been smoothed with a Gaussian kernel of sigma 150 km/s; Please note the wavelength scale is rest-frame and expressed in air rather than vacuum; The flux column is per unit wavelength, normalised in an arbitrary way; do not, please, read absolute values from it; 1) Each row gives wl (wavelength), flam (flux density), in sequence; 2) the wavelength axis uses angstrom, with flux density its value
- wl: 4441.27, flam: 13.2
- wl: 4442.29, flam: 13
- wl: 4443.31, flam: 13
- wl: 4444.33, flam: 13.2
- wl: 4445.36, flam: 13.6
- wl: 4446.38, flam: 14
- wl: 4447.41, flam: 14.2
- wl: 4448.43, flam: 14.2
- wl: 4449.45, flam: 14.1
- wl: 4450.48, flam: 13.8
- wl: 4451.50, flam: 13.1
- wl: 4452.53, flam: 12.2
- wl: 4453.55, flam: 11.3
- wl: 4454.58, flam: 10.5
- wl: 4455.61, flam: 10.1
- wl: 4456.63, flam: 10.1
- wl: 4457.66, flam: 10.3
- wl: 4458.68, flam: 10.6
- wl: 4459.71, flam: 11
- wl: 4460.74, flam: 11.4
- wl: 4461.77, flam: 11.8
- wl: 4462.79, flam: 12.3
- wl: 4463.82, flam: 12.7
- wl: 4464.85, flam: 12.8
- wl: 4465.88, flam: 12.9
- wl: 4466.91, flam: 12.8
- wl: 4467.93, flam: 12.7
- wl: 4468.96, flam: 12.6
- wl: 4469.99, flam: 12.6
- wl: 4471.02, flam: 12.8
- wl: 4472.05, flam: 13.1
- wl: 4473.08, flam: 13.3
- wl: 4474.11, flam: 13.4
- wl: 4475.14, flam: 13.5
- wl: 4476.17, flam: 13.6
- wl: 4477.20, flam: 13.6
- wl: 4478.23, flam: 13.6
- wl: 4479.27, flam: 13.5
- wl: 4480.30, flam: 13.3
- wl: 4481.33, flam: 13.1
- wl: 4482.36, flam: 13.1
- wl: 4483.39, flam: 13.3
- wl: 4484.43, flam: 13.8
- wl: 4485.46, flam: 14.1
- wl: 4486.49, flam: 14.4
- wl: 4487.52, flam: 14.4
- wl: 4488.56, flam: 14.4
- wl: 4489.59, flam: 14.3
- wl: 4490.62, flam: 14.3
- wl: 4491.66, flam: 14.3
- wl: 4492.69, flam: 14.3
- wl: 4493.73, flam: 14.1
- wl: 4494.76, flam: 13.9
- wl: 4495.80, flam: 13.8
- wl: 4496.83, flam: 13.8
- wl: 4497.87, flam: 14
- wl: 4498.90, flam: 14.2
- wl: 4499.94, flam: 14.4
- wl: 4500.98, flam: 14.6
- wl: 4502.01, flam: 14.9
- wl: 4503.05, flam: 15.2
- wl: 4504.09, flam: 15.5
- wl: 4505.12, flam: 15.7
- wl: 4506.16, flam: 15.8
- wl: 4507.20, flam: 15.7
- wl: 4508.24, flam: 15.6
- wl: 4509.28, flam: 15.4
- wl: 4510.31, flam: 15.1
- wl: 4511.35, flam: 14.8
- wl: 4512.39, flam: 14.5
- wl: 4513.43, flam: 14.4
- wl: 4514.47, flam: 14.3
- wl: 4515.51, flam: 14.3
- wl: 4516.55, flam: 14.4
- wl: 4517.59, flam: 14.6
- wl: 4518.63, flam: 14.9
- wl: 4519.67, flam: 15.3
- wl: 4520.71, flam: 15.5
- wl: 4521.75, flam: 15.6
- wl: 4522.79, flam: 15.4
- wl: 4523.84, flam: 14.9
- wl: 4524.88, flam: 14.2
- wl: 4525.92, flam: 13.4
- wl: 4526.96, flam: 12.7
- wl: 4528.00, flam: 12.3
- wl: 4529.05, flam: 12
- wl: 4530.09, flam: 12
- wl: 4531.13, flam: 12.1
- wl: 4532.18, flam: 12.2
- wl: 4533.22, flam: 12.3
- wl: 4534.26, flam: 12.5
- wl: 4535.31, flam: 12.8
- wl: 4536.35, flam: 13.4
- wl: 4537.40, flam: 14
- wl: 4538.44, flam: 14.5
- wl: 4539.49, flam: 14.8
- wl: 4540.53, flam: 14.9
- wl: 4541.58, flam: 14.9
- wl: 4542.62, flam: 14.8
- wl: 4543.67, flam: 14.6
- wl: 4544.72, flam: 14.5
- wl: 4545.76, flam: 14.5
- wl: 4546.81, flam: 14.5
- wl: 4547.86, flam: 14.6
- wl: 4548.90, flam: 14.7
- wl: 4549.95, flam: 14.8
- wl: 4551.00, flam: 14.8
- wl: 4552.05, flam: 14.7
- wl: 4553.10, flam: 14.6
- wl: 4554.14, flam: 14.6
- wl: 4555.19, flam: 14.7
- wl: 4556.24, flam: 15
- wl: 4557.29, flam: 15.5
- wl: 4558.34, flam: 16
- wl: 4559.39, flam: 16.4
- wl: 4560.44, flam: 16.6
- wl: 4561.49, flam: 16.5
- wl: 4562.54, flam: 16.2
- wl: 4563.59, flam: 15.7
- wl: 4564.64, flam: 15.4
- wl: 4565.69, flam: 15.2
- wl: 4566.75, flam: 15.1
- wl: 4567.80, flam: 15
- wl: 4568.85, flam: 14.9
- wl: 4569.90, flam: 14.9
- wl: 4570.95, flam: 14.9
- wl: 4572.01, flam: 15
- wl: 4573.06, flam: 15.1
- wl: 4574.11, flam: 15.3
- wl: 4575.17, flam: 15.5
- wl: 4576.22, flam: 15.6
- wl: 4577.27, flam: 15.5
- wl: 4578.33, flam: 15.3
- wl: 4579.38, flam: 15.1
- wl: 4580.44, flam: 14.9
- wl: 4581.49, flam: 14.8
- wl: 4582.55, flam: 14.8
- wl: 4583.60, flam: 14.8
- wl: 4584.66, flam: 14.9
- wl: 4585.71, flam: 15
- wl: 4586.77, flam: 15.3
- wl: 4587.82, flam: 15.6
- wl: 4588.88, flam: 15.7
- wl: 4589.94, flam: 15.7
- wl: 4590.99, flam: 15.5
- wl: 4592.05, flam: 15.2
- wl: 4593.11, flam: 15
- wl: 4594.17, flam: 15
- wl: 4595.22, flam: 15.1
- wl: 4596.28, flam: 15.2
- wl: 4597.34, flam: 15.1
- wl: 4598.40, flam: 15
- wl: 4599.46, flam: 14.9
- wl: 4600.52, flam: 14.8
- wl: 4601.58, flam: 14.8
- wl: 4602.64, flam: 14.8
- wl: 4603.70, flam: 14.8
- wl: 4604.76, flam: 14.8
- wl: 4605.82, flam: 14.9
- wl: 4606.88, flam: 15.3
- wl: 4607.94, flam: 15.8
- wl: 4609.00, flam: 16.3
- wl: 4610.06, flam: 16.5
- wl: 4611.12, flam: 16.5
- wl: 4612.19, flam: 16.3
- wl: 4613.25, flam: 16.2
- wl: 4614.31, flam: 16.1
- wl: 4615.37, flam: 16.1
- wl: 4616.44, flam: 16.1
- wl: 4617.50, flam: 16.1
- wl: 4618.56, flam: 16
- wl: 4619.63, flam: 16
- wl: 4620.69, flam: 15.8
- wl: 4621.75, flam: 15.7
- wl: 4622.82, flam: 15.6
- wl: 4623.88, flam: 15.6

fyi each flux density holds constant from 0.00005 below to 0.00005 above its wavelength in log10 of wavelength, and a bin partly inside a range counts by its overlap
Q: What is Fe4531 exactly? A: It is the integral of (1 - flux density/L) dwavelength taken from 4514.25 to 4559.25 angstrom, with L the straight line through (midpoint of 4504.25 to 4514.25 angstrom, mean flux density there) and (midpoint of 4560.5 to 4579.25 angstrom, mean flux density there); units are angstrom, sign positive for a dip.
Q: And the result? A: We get 3.1 angstrom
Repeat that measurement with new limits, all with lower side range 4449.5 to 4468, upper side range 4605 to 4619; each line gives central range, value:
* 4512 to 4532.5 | -0.6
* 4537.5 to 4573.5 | -1.5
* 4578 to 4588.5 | 0.1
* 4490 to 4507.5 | -2.3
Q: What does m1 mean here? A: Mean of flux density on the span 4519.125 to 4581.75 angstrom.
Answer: 14.6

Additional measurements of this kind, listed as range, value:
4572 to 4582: 15.2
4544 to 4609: 15.2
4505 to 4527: 14.9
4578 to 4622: 15.4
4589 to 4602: 15.1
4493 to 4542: 14.2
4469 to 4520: 14.2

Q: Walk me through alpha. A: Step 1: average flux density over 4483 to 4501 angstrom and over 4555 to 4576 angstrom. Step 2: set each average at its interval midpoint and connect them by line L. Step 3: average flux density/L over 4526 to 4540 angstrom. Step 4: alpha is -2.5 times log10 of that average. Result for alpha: 0.154 mag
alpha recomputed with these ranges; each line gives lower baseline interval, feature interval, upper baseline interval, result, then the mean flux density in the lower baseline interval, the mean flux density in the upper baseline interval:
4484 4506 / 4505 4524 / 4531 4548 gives -0.06 mag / 14.4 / 13.9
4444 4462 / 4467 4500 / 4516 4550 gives -0.06 mag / 12.2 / 14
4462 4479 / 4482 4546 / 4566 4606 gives -0.04 mag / 13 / 15.1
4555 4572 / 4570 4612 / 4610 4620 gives 0.04 mag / 15.5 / 16.2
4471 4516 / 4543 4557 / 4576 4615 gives 0.01 mag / 14.2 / 15.3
